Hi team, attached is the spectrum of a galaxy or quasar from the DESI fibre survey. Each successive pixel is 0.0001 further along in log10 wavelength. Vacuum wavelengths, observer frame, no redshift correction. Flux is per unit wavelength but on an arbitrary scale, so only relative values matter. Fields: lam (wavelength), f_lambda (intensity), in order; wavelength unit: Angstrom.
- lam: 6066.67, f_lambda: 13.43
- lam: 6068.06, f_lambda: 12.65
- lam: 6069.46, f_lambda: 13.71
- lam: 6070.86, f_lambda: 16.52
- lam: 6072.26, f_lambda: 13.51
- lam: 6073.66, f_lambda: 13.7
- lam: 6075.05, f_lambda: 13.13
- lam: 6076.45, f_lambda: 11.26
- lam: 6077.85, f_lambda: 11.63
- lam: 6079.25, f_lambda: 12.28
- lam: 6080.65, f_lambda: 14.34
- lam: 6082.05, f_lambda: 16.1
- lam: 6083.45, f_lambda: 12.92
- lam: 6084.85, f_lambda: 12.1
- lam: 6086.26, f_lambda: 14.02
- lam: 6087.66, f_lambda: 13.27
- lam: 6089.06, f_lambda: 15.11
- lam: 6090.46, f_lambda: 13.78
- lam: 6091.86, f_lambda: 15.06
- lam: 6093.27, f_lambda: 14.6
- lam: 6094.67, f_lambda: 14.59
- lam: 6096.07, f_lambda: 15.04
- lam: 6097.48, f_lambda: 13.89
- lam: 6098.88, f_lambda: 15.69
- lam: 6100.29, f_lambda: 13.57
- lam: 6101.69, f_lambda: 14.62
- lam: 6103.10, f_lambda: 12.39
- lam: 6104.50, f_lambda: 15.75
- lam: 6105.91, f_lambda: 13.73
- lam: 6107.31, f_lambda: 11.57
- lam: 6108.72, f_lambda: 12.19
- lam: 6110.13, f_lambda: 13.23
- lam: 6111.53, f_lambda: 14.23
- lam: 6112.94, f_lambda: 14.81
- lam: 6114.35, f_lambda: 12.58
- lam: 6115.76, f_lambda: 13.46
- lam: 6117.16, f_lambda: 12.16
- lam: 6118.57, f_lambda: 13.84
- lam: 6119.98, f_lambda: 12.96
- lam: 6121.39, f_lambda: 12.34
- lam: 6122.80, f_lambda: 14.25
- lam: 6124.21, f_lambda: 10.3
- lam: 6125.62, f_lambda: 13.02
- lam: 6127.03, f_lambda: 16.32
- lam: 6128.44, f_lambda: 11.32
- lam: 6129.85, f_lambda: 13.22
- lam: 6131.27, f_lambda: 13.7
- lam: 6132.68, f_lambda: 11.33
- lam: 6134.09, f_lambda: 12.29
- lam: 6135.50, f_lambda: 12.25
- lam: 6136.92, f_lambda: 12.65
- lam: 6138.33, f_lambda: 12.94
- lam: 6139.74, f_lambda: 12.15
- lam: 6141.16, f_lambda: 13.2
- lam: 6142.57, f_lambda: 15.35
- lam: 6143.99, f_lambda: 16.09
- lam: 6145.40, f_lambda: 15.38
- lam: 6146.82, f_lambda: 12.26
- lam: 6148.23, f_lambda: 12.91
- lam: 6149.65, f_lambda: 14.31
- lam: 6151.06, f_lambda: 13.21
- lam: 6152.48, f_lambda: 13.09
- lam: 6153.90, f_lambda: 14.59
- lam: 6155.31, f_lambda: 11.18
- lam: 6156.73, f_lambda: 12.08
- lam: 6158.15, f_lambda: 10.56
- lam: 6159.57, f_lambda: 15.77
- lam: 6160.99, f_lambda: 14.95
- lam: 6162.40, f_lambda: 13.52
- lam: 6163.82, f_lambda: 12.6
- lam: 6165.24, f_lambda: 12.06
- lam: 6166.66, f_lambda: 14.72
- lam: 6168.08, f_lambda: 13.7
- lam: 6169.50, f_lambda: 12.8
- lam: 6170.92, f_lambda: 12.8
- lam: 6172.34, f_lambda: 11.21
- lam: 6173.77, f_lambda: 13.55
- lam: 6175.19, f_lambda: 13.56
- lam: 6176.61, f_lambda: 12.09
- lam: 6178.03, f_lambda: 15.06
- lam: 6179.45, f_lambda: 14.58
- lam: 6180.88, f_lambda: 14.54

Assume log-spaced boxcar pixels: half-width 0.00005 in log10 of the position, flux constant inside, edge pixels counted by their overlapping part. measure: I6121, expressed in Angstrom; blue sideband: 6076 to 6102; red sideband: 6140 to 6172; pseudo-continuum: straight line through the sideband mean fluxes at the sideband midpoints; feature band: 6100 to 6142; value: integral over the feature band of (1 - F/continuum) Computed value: 1.9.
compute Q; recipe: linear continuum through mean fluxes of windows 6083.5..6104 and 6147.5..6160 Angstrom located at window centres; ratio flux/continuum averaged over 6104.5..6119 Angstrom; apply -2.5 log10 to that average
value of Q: 0.04 mag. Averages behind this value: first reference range 14.1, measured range 13.3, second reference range 13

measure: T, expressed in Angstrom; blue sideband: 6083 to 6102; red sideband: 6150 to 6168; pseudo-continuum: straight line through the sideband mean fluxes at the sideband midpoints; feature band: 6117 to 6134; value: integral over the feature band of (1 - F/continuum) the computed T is 1.0 Angstrom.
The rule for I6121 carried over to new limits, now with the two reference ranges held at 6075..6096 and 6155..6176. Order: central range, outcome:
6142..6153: -0.75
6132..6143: 0.45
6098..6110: -0.13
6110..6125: 0.35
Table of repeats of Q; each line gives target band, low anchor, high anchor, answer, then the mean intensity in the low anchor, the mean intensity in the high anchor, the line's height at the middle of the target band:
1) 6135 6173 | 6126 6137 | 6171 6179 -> -0.02 mag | 12.9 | 13.1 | 13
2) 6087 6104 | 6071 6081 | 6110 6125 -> -0.10 mag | 13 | 13.1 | 13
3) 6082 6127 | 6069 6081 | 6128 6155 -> -0.03 mag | 13.3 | 13.3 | 13.3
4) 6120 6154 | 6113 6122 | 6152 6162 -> -0.01 mag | 13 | 13.2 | 13.1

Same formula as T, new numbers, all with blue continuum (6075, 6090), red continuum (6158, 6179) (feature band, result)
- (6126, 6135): 0.22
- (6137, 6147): -0.43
